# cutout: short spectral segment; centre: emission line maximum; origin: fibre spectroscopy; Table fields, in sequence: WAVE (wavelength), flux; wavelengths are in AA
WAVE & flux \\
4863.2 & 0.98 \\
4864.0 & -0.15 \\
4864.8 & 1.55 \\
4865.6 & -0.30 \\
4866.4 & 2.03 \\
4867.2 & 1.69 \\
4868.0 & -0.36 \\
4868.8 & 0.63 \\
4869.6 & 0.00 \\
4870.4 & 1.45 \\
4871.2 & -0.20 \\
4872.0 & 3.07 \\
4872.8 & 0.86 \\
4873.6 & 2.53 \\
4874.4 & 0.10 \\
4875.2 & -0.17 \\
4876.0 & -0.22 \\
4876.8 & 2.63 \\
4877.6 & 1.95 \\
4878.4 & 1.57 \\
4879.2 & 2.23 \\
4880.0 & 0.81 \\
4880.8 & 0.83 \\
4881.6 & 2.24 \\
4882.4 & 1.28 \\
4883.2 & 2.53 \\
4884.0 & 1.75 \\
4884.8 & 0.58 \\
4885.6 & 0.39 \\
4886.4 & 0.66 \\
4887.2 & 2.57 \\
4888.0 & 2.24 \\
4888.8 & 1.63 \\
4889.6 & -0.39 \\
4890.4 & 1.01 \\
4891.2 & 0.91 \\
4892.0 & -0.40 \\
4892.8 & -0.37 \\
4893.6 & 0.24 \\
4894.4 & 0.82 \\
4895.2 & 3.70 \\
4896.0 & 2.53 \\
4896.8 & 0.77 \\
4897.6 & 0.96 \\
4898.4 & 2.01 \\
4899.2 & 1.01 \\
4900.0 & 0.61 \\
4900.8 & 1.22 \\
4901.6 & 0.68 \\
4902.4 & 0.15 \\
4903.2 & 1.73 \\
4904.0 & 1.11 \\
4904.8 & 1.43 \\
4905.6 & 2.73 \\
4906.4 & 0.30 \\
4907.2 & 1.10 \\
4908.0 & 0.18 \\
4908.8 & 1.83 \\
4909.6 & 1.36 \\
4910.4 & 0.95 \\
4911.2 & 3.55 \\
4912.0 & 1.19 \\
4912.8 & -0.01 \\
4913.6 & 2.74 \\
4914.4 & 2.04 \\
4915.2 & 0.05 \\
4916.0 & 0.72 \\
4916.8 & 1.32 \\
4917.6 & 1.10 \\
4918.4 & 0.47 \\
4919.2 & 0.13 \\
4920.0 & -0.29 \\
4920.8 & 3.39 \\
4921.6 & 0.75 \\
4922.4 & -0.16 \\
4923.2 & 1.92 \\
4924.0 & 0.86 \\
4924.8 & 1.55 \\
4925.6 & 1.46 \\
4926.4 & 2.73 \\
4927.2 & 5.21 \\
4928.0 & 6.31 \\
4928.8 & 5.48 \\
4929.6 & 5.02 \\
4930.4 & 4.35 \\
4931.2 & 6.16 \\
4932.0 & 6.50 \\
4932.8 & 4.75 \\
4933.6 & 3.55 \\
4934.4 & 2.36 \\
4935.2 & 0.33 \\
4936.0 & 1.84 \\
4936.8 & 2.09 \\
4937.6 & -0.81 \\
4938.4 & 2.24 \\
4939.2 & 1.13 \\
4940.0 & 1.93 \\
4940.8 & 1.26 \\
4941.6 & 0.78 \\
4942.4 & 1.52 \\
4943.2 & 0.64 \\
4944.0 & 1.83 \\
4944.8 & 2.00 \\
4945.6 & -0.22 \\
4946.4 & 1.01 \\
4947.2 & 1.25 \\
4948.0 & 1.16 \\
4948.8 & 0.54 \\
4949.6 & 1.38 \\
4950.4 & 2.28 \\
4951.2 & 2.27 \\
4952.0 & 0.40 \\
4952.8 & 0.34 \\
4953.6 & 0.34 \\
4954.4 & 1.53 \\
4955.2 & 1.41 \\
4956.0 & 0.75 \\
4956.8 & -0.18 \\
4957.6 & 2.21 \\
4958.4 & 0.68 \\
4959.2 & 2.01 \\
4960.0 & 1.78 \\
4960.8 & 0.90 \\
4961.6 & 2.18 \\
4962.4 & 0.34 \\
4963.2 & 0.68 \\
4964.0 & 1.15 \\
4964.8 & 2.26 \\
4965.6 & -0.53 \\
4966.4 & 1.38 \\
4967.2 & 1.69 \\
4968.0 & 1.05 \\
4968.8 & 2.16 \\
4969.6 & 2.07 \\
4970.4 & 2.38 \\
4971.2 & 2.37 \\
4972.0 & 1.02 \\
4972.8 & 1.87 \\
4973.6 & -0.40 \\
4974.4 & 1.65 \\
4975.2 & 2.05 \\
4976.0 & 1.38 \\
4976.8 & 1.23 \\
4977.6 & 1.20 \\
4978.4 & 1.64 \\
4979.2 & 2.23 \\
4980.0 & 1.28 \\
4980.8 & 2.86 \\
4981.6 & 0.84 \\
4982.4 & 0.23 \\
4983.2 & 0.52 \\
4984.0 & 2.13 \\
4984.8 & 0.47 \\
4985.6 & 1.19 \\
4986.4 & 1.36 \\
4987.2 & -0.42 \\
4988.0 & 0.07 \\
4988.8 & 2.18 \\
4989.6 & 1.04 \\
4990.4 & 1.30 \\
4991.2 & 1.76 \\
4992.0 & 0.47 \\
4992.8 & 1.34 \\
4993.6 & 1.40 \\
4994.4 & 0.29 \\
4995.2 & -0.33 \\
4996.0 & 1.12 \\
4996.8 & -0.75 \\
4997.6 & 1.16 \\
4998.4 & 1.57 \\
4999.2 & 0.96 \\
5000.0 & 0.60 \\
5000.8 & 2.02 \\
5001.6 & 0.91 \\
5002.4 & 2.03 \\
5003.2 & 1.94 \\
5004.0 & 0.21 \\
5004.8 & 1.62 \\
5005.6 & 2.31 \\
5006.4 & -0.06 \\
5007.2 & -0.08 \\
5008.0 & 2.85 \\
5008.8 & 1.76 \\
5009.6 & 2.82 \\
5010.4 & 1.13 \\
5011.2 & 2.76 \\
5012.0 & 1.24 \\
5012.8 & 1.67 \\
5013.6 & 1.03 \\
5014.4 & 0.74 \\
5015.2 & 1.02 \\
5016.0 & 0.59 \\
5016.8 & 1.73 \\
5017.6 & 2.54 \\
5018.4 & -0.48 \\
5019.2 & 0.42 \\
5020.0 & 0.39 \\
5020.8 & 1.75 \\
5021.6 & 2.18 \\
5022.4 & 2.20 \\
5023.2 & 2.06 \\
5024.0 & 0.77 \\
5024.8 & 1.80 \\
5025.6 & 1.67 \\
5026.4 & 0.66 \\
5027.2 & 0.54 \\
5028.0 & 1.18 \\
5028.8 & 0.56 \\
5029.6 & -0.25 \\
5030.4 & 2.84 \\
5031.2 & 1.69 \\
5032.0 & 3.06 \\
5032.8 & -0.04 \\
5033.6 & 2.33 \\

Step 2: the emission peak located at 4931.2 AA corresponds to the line [O II] 3727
